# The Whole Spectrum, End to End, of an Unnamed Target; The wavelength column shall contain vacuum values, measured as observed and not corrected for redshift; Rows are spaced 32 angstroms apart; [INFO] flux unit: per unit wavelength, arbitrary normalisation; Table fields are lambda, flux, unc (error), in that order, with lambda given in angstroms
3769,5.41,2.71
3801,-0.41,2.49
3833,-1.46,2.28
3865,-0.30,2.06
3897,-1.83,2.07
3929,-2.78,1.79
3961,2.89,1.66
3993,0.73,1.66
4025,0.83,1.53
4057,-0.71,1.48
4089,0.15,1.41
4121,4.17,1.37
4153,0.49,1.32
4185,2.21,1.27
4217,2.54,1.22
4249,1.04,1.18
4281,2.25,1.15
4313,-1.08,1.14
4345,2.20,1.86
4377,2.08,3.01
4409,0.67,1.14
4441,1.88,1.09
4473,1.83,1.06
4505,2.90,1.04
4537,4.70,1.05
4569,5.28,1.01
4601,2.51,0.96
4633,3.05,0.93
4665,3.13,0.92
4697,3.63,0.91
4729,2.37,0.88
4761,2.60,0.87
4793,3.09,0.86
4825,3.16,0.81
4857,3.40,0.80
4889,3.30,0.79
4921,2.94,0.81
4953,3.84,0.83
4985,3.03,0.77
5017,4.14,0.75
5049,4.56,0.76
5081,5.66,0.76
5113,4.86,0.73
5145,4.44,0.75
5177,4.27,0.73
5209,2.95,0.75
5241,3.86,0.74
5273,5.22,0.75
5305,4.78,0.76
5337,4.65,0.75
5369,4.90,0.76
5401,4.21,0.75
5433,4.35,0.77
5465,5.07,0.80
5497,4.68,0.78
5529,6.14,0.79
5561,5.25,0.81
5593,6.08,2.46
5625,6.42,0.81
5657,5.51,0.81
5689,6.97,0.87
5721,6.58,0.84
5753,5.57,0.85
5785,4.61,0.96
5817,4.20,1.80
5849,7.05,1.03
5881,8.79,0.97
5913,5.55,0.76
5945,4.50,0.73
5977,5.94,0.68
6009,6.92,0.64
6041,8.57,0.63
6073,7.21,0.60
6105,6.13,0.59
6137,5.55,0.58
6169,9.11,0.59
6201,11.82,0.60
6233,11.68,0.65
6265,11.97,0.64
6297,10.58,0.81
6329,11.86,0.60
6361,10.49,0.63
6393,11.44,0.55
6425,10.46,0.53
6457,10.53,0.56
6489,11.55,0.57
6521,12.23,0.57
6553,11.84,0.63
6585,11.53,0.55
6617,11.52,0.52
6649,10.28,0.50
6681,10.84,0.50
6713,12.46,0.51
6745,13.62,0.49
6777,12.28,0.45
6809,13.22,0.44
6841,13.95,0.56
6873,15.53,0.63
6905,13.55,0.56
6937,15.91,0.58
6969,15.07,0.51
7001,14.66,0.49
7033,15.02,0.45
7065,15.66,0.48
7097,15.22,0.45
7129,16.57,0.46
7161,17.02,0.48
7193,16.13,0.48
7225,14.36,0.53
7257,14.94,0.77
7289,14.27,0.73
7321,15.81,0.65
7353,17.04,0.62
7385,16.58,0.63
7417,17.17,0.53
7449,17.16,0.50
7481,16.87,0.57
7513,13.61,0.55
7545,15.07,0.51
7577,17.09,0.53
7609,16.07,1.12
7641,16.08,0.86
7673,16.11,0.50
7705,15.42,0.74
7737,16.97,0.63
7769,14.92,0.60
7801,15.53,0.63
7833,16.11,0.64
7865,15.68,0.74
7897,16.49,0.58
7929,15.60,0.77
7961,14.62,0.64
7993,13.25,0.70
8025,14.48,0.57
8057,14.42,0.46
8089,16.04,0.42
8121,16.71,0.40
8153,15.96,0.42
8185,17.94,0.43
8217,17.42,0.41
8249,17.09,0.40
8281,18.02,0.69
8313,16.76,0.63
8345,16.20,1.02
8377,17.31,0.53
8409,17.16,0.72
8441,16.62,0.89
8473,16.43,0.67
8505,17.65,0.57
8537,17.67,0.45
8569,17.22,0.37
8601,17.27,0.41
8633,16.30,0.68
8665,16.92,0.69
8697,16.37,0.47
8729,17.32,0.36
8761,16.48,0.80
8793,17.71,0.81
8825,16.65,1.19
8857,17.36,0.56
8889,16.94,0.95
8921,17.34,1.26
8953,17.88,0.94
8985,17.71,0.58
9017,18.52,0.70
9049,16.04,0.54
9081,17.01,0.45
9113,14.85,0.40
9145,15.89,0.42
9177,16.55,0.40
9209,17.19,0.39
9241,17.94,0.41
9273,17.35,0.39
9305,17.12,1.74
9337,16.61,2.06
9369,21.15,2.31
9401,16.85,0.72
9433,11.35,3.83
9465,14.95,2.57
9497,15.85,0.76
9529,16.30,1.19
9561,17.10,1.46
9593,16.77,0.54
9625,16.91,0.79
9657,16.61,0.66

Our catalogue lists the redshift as 0.547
